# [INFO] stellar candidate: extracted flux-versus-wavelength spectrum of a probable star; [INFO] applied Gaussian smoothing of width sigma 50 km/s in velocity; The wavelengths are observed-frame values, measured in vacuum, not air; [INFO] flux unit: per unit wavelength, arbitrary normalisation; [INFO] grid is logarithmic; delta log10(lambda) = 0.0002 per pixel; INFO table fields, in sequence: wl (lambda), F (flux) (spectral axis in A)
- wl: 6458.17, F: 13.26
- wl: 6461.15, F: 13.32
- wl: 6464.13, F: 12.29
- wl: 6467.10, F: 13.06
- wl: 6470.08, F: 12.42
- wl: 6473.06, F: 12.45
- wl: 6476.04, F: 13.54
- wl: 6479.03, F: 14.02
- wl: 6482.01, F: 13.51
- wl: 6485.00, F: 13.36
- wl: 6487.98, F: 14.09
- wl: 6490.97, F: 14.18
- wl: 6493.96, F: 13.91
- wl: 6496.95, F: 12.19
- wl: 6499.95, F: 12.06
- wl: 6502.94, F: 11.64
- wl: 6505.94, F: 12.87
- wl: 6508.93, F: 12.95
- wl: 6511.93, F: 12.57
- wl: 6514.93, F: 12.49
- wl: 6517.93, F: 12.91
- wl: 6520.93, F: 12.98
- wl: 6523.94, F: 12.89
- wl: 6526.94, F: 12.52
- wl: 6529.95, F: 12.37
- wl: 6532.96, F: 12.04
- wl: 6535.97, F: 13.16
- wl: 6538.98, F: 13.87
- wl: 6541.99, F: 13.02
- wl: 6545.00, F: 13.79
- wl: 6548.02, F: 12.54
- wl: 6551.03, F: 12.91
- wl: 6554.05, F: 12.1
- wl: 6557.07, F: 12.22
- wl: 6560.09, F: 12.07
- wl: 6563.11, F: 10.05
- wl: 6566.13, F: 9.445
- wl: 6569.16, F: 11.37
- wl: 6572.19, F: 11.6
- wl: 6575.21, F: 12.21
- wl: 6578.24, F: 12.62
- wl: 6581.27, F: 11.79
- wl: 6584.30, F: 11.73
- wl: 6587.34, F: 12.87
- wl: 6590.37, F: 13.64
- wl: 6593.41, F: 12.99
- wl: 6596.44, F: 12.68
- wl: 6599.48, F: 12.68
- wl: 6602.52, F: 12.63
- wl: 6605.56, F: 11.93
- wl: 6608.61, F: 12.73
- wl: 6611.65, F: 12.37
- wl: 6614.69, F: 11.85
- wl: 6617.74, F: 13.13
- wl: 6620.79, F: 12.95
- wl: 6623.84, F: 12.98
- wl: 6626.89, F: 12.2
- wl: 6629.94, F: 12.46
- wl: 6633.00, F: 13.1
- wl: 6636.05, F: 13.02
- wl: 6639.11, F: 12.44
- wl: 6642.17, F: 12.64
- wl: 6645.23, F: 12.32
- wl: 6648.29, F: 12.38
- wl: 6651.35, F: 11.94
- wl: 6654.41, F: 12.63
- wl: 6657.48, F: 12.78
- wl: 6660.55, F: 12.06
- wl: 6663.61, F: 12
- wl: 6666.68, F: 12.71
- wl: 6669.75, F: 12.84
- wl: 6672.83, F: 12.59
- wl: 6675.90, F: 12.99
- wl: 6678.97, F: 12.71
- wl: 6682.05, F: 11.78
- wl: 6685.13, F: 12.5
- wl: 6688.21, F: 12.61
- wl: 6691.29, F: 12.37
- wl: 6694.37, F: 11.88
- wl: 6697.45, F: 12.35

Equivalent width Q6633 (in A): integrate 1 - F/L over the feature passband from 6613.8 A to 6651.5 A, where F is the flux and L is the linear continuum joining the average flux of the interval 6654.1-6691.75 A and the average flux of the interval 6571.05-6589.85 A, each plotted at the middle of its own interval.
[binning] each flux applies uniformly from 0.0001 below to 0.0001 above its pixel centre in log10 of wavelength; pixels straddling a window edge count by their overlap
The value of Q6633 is -0.7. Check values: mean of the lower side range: 12.2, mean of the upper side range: 12.5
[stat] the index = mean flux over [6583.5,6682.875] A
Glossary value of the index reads 12.6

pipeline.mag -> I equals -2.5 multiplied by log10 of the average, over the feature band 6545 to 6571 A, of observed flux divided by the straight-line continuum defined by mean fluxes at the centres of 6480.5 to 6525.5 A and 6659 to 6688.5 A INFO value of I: 0.10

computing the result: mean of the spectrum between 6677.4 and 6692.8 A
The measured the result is 12.4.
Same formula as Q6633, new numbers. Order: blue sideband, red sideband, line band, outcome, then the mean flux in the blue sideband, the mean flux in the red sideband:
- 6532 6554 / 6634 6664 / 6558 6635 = 2.9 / 13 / 12.5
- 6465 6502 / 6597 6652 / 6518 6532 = 0.3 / 13.2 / 12.6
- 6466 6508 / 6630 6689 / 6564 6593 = 2.0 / 13.1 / 12.5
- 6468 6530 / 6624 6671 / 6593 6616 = 0.3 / 13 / 12.5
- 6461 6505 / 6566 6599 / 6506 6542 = -0.3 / 13.1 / 12.2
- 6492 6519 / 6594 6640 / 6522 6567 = 0.9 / 12.6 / 12.6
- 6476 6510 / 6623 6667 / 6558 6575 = 2.4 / 13.2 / 12.5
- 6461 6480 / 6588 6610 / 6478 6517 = -0.4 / 13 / 12.8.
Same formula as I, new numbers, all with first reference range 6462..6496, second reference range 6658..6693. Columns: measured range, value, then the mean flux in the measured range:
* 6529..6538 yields 0.04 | 12.6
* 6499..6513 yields 0.07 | 12.4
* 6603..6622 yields 0.02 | 12.5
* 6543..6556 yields 0.02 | 12.8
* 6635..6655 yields 0.01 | 12.5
